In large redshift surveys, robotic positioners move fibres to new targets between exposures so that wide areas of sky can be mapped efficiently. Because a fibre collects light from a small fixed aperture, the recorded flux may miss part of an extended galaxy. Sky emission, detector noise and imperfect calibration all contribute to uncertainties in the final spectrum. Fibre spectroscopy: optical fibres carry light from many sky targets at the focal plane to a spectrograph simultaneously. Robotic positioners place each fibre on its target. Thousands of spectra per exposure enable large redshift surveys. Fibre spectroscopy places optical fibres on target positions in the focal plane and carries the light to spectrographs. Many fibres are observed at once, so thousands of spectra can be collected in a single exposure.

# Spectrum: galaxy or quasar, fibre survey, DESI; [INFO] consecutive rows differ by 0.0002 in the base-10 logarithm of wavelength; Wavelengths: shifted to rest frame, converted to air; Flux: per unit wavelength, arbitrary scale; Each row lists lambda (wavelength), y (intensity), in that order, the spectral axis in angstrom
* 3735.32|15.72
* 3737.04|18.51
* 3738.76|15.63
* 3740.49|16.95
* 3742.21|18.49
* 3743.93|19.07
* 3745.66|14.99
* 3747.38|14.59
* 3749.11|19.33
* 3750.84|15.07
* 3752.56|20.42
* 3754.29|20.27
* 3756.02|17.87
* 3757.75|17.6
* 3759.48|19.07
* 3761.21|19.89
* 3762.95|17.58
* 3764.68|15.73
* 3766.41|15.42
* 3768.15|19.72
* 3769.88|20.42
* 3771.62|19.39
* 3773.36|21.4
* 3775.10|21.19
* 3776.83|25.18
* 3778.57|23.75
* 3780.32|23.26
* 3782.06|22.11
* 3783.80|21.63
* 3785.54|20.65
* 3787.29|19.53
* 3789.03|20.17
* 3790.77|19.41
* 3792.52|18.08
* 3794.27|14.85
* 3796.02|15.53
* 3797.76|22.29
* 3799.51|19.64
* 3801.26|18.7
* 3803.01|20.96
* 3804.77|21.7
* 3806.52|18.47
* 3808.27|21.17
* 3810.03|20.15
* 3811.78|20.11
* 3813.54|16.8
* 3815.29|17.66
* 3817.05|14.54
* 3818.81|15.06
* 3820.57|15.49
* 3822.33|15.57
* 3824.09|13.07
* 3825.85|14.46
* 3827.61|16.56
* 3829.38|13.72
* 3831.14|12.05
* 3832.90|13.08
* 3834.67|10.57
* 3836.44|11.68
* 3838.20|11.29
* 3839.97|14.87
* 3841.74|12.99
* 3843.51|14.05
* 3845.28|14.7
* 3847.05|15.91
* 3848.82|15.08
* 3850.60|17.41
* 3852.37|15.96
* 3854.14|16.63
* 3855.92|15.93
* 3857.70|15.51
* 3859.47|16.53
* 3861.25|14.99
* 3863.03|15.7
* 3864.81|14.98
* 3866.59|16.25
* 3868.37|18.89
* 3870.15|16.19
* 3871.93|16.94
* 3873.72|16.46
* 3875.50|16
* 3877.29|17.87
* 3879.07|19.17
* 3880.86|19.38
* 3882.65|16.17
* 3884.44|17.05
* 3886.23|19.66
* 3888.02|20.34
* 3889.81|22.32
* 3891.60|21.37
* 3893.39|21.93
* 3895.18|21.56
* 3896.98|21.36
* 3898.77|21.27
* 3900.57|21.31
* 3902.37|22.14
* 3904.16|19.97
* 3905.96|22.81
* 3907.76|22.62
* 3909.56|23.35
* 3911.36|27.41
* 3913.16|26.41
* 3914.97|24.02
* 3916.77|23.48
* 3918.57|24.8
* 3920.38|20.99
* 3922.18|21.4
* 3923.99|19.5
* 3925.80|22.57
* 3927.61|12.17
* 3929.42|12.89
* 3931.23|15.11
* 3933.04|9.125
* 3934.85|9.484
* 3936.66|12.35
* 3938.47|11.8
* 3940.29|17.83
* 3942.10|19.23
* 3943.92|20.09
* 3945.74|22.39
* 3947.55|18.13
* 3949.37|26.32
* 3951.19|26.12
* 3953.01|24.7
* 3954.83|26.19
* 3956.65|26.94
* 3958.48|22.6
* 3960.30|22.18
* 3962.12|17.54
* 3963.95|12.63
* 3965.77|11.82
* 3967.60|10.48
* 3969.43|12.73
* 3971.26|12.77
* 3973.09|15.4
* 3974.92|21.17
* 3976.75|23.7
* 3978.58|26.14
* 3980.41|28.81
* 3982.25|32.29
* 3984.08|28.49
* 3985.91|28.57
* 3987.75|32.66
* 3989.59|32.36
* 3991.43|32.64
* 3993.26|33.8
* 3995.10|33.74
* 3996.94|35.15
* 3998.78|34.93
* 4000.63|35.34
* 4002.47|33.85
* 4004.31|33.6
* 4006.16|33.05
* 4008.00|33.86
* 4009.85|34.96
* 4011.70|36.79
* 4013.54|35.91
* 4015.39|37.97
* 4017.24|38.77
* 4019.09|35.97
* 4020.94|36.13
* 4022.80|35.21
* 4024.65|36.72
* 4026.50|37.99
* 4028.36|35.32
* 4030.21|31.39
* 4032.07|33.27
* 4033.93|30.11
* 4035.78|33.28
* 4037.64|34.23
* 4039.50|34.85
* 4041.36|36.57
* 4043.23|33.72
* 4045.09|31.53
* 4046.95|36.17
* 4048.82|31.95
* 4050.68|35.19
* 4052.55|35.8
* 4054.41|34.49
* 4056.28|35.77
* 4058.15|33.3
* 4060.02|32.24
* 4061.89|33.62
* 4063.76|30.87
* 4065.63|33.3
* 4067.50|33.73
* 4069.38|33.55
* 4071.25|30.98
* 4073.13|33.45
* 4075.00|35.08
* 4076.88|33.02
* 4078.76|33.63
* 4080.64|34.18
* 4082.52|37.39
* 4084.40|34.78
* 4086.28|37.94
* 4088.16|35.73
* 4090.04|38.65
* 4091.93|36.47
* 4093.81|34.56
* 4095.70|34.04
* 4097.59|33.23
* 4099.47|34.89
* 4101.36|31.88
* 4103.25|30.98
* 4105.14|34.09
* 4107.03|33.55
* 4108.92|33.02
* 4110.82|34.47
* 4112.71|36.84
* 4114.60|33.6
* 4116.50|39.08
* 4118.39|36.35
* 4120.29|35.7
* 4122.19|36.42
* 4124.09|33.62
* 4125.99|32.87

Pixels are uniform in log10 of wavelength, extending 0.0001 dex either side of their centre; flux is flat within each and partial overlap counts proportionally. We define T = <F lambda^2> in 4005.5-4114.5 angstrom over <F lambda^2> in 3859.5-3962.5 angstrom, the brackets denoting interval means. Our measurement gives 1.89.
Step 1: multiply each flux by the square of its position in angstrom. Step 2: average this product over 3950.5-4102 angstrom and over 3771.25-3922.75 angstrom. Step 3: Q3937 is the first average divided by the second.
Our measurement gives 1.86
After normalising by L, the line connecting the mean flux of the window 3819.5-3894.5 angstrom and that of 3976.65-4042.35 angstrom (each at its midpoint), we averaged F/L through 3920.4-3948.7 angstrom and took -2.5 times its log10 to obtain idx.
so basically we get 0.45 mag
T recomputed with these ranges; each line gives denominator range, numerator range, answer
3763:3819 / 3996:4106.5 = 2.02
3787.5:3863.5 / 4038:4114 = 2.39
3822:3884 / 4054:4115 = 2.50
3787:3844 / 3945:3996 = 1.56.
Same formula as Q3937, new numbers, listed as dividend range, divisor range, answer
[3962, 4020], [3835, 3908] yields 1.73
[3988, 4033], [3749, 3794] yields 2.00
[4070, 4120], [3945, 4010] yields 1.41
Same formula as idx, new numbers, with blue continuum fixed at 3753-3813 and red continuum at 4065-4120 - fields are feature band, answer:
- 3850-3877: 0.40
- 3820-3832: 0.45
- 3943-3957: 0.17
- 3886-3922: 0.14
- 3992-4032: -0.15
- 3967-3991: 0.22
